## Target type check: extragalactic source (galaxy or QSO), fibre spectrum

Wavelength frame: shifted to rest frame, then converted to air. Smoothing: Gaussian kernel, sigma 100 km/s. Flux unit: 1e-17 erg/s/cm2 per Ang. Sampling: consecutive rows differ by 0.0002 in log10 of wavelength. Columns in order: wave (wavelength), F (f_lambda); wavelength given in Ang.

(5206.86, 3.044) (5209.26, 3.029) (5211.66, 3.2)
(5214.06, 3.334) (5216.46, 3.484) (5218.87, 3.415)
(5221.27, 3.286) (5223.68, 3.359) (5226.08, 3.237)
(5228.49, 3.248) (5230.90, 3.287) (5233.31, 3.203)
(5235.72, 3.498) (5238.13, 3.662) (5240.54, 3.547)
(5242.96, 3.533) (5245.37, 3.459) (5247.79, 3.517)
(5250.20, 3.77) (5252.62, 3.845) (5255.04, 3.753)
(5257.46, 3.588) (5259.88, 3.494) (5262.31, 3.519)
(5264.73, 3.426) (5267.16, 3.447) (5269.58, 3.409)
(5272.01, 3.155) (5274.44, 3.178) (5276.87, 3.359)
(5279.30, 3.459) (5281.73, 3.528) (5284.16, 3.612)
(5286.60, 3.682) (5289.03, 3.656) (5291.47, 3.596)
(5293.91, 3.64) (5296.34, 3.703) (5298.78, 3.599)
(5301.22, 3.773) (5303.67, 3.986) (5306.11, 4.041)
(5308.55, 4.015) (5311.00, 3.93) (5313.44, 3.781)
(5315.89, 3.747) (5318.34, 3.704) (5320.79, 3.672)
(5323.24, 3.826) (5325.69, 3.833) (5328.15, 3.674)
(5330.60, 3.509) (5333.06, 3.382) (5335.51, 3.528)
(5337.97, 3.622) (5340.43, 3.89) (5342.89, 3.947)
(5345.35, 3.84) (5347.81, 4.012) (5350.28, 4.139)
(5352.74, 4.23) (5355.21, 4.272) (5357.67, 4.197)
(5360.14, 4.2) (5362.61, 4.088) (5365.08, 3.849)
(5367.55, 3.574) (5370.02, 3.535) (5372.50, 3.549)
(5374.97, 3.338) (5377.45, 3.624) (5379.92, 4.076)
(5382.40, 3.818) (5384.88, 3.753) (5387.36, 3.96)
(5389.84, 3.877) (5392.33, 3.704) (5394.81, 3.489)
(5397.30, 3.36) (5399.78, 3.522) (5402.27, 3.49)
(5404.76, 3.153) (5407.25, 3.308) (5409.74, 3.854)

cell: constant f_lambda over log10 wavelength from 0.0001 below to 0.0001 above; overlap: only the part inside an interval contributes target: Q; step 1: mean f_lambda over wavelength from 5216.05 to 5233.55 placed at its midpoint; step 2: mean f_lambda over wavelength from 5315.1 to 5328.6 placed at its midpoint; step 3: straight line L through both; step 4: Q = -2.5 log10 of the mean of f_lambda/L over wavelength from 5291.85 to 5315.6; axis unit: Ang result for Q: -0.04 mag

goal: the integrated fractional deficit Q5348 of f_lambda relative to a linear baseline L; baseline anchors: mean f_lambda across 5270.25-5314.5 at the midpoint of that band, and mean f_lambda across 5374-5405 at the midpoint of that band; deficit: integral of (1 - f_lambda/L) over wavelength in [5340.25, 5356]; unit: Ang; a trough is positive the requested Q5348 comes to -1.8 Ang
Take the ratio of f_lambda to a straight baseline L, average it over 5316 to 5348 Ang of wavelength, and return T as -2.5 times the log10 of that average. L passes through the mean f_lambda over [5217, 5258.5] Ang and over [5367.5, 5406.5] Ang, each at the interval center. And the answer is -0.05 mag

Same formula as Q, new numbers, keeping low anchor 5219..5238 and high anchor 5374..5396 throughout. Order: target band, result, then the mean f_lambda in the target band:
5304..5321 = -0.09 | 3.86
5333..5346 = -0.03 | 3.73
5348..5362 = -0.14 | 4.19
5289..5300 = -0.04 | 3.64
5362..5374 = 0.00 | 3.69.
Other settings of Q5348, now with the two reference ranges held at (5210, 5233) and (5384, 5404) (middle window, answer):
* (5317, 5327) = -0.8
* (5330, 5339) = 0.0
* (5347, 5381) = -3.2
